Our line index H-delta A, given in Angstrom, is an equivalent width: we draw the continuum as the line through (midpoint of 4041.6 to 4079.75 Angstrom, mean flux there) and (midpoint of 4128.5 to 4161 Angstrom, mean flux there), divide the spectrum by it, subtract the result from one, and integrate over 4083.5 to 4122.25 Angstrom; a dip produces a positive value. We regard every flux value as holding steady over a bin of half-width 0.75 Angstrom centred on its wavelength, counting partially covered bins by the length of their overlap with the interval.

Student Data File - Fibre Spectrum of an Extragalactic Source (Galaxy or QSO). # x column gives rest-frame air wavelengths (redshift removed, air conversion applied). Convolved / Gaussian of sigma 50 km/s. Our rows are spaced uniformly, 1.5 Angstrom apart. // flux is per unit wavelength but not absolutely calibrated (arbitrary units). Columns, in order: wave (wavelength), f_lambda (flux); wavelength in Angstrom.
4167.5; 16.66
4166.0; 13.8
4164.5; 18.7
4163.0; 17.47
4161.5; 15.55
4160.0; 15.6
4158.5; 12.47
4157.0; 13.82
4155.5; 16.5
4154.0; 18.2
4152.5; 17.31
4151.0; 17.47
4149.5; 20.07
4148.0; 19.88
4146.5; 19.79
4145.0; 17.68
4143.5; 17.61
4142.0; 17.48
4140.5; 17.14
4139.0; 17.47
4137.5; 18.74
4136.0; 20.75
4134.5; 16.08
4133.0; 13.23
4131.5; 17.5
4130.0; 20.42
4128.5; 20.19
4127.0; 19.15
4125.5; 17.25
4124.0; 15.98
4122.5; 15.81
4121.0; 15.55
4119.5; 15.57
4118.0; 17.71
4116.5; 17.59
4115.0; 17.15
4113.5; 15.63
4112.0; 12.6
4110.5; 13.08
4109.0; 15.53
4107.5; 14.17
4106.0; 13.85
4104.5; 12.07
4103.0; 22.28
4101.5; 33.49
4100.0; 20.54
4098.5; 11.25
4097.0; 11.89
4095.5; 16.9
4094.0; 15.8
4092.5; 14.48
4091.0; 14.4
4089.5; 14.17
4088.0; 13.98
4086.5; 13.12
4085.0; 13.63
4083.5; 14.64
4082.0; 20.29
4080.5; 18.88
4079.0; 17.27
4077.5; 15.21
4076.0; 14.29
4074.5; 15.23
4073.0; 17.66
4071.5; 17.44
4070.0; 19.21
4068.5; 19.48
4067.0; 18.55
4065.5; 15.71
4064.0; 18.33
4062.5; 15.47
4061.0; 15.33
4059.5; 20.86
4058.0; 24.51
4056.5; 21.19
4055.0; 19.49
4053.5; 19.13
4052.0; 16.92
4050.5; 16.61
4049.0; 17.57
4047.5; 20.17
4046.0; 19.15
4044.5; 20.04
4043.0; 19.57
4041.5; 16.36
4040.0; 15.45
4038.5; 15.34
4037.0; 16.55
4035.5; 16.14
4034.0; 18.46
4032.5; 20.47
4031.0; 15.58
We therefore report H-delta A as 4.3 Angstrom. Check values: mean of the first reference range 18.1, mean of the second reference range 17.4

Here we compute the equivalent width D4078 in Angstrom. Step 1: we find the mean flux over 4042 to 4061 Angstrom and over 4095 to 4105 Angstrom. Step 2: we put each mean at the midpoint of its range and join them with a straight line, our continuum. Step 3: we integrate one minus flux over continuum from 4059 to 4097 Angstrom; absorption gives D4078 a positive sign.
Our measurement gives 5.30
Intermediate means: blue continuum 19.4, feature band 16.3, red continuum 18.5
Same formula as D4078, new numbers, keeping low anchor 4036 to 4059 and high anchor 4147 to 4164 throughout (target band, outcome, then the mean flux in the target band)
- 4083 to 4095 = 2.4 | 14.3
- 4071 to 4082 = 0.8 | 16.8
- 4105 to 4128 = 2.2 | 15.8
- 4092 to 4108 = 0.6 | 17.1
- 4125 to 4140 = -0.8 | 18.1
